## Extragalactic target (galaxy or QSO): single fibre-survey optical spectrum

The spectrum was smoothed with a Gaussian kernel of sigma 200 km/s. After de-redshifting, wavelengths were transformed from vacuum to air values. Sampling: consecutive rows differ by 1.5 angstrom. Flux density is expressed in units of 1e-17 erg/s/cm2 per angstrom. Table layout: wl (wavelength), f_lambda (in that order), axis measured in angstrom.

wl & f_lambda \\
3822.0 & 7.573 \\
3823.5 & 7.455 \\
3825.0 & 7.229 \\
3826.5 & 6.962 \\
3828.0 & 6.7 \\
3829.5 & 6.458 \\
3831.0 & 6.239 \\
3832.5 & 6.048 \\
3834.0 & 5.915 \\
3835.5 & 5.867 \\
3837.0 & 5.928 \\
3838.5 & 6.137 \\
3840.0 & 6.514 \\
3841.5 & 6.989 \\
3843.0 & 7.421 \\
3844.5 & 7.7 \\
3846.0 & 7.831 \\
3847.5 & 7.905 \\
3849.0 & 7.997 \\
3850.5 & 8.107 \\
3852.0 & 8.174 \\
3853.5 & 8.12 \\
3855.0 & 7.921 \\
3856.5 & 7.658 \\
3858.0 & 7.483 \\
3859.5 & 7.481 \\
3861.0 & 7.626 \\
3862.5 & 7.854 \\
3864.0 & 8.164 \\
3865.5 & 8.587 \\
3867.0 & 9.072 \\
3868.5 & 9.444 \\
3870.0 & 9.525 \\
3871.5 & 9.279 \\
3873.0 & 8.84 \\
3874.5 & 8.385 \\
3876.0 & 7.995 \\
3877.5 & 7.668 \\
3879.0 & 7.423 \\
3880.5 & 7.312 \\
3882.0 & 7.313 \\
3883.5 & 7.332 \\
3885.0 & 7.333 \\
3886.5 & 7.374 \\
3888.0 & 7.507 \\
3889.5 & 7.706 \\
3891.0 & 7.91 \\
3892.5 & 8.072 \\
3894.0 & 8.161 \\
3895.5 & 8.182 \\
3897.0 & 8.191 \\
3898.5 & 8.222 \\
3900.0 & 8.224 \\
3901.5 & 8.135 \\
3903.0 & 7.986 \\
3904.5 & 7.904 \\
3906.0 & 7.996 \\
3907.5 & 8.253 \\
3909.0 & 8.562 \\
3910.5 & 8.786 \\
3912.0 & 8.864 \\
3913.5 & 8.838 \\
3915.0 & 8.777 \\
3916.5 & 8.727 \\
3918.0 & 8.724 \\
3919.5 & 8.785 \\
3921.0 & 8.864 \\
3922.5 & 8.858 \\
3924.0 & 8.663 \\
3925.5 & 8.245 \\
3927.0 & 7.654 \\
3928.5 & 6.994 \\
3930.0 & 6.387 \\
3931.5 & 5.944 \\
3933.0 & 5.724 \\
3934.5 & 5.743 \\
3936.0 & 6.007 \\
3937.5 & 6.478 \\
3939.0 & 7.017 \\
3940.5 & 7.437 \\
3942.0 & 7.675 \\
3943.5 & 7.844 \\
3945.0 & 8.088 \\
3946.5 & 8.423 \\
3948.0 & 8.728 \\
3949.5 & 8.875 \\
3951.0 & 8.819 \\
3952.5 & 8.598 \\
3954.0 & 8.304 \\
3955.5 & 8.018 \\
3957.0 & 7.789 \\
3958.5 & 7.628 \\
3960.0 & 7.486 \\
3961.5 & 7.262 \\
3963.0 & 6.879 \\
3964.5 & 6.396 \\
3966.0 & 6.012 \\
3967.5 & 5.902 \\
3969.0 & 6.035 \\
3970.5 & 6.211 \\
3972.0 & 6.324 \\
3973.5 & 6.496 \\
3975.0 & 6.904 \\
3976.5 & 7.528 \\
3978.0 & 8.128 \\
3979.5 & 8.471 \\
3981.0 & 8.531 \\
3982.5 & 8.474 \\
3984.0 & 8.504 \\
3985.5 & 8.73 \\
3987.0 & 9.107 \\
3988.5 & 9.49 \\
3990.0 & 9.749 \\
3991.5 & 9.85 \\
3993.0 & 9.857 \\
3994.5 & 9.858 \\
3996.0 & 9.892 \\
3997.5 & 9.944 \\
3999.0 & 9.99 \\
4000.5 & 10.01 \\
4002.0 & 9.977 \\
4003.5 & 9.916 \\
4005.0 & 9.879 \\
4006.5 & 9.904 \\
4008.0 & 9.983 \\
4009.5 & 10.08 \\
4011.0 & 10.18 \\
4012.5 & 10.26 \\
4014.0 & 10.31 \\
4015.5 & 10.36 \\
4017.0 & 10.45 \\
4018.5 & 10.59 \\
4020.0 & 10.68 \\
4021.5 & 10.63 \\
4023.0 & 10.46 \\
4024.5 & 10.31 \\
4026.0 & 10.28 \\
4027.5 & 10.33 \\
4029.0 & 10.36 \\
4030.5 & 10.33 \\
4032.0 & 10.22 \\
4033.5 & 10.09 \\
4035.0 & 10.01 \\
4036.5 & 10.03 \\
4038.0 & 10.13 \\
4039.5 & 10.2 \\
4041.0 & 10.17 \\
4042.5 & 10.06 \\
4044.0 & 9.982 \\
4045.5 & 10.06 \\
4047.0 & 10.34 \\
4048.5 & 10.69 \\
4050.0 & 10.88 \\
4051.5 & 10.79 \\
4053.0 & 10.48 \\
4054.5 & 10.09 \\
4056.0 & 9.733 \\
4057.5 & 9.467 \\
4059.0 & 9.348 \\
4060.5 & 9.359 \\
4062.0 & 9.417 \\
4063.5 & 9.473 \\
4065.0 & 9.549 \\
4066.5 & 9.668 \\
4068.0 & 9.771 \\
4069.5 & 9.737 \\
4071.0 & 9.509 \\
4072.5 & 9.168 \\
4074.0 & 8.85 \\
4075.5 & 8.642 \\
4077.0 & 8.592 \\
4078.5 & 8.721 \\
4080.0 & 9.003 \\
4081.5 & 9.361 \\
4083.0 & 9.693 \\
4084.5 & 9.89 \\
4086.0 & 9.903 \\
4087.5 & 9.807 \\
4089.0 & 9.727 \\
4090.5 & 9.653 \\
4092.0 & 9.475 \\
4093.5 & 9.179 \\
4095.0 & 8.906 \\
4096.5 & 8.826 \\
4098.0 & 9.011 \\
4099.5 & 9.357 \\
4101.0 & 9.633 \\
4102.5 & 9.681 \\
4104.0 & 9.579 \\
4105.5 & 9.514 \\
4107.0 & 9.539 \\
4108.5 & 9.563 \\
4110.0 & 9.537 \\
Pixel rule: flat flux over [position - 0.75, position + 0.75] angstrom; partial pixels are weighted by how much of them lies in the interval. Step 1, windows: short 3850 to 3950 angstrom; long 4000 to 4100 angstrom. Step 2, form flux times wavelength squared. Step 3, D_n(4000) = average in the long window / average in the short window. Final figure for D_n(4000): 1.3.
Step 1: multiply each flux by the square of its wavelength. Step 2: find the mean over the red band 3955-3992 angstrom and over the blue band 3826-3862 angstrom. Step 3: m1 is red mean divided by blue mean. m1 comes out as 1.1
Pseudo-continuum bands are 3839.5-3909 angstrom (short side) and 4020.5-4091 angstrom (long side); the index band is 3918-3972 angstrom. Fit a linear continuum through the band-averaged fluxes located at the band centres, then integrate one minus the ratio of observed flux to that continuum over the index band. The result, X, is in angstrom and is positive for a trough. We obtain 7.9 angstrom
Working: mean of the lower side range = 7.97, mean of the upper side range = 9.85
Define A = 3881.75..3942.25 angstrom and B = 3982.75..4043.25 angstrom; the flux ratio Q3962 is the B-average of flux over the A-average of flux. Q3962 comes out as 1.28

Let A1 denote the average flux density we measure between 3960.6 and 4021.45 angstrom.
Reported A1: 8.85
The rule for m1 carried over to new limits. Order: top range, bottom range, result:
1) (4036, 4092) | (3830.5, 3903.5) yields 1.39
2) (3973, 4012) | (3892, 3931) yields 1.17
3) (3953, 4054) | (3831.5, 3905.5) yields 1.28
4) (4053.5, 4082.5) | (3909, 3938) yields 1.29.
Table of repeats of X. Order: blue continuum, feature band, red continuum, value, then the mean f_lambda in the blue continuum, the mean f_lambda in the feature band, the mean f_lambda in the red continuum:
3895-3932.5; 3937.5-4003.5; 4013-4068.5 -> 6.5 angstrom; 8.17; 8.17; 10.1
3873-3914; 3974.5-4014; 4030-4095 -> -1.5 angstrom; 8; 9.39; 9.74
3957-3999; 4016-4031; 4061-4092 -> -3.1 angstrom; 8.02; 10.4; 9.41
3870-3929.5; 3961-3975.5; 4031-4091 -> 4.0 angstrom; 8.16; 6.42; 9.76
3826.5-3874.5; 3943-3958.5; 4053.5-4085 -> 0.2 angstrom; 7.58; 8.32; 9.39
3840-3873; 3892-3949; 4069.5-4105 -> 3.6 angstrom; 8.09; 7.9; 9.32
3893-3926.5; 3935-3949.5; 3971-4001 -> 1.7 angstrom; 8.44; 7.56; 8.76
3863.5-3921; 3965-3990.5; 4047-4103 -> 3.5 angstrom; 8.26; 7.65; 9.55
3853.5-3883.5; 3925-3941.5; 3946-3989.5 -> 2.5 angstrom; 8.14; 6.69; 7.73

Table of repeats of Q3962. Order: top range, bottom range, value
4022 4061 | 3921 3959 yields 1.33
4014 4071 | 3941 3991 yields 1.30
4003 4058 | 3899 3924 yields 1.20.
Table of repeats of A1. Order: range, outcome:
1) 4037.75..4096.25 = 9.67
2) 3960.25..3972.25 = 6.43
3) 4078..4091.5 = 9.54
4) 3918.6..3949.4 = 7.51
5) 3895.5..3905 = 8.12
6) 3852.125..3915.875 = 8.13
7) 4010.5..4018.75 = 10.3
